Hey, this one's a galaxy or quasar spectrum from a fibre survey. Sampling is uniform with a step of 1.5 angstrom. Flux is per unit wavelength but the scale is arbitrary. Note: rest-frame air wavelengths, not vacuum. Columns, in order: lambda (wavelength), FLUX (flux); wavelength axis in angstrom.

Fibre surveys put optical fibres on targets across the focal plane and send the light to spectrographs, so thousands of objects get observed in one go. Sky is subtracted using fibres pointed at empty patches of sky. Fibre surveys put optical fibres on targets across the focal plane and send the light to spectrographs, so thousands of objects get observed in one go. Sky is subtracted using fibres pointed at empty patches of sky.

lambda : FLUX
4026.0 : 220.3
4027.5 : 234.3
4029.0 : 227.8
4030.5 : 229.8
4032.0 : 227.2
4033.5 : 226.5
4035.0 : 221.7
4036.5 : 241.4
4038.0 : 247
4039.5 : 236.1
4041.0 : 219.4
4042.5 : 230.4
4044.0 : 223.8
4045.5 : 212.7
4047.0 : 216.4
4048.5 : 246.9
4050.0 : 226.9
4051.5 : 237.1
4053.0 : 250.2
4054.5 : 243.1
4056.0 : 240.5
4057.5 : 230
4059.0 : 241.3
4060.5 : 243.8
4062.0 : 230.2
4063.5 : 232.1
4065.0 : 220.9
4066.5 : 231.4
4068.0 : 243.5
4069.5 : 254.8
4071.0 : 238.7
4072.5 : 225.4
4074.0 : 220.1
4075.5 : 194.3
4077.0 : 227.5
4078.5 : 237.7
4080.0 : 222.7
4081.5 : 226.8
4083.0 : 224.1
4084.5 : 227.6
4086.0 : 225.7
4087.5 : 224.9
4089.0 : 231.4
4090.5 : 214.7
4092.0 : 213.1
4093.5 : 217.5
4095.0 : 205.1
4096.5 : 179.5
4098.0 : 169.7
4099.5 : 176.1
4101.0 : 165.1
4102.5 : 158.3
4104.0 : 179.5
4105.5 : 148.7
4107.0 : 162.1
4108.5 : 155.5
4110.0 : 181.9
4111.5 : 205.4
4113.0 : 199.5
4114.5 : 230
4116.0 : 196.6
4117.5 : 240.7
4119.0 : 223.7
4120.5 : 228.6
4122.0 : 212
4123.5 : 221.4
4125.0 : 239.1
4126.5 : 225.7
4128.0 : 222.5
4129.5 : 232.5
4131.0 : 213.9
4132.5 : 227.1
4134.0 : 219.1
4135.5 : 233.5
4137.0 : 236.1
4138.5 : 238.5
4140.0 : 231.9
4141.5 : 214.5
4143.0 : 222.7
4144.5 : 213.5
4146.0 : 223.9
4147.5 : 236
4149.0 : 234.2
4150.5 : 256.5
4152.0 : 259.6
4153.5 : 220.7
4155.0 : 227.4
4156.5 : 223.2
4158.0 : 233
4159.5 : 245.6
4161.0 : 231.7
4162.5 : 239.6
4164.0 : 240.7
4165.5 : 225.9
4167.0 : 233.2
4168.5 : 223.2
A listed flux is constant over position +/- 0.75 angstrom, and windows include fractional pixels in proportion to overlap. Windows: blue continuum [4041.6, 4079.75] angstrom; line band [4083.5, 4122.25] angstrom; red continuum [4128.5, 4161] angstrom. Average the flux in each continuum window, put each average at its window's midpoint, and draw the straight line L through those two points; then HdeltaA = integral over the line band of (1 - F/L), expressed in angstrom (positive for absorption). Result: 5.4 angstrom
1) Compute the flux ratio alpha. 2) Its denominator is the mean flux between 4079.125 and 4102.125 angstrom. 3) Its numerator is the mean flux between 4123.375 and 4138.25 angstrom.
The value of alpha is 1.10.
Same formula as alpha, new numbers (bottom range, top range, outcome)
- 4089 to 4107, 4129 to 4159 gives 1.24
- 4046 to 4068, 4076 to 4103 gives 0.89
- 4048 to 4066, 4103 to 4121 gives 0.82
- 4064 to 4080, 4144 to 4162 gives 1.02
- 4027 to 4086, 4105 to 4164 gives 0.96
